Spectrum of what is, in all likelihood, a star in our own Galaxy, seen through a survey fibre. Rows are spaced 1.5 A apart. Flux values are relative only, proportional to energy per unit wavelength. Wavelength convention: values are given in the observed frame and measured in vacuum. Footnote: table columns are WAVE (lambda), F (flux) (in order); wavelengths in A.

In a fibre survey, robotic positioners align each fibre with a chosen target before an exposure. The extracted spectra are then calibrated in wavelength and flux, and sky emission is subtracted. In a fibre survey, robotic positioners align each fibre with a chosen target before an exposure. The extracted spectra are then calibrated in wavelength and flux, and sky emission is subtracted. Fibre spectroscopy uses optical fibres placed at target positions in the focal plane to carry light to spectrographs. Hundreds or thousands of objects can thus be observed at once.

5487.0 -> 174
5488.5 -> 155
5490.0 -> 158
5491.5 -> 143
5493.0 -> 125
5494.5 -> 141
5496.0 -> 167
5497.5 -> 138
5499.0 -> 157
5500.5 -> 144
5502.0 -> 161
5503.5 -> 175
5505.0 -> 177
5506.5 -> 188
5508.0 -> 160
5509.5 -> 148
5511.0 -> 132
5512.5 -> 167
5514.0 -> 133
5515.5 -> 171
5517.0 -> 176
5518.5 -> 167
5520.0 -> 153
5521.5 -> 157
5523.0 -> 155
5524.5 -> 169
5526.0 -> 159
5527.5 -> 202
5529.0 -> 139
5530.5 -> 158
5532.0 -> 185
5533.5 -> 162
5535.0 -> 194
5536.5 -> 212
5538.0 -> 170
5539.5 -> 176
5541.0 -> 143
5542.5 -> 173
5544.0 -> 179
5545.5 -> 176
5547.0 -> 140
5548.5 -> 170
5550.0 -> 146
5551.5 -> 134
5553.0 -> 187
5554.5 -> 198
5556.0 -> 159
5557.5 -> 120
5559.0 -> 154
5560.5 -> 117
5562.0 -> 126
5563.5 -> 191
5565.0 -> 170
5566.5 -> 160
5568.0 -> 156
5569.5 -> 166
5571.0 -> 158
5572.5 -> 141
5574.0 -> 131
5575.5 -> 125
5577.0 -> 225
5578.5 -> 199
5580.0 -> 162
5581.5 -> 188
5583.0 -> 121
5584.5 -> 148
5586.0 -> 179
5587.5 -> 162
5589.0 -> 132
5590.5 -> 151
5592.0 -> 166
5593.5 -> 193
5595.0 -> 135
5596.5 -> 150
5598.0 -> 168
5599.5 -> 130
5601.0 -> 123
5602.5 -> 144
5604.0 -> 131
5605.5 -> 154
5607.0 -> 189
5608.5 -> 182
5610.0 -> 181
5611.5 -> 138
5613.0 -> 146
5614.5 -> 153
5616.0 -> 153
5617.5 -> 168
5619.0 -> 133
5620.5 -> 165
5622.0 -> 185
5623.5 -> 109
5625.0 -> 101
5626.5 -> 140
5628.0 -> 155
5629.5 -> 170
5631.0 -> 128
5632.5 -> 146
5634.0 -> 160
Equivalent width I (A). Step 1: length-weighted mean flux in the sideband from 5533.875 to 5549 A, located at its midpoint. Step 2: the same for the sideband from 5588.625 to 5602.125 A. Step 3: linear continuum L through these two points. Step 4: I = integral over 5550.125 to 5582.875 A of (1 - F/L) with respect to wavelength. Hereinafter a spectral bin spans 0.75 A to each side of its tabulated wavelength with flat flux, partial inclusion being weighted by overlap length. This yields 0.58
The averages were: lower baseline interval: 173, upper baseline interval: 150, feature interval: 159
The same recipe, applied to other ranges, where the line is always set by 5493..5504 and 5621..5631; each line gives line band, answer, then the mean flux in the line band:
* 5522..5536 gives -1.9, 170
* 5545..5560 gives -0.9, 157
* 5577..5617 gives -3.7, 158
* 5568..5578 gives -0.8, 159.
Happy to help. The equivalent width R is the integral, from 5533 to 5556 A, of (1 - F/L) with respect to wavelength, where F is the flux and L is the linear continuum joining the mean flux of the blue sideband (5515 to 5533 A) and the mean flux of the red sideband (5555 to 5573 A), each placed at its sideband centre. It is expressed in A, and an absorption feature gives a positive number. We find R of -1.7 A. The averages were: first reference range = 166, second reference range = 152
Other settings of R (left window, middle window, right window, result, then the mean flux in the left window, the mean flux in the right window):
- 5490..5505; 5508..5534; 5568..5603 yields -1.3 A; 152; 156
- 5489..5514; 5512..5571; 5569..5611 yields -2.7 A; 154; 158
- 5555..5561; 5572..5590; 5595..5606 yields -2.3 A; 141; 142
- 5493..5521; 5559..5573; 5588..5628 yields 0.0 A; 158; 151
